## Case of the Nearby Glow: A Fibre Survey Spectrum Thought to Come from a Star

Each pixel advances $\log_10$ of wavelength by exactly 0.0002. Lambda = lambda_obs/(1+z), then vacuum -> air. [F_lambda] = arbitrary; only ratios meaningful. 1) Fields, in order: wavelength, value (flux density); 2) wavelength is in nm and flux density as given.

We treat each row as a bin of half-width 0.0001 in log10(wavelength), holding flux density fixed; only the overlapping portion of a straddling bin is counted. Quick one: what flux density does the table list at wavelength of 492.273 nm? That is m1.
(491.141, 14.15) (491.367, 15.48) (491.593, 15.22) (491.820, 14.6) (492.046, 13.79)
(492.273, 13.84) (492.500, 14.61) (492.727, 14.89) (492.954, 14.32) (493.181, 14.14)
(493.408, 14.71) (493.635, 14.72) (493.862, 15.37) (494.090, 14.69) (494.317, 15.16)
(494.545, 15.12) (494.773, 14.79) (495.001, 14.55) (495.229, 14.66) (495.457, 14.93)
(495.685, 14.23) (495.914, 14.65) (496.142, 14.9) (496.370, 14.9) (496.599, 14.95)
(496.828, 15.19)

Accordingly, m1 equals 13.84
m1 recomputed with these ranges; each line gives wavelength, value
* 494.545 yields 15.12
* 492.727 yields 14.89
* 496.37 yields 14.9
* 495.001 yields 14.55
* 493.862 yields 15.37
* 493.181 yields 14.14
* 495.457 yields 14.93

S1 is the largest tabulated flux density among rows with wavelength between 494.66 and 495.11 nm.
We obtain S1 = 14.79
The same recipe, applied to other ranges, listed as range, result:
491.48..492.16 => 15.22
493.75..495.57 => 15.37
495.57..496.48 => 14.9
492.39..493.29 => 14.89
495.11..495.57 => 14.93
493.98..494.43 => 15.16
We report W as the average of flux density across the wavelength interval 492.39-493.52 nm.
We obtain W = 14.5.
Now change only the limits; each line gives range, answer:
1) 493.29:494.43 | 14.9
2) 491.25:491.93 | 15.1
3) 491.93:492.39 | 13.8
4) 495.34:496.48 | 14.7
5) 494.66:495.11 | 14.7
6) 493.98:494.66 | 15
